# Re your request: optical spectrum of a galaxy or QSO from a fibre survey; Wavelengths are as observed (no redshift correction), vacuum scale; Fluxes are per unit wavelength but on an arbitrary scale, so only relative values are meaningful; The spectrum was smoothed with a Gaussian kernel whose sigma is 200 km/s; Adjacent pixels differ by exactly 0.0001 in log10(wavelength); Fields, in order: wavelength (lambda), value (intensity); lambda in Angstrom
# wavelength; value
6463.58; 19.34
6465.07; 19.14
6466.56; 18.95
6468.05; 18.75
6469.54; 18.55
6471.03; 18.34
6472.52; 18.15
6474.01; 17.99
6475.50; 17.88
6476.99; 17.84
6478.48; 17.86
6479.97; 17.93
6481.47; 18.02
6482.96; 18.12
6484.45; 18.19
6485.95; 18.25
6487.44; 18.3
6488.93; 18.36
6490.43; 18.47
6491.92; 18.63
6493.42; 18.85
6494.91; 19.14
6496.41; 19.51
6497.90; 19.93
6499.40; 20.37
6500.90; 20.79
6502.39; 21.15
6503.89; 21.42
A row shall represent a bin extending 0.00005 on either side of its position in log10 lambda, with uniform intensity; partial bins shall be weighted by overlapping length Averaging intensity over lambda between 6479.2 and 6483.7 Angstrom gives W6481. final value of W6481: 18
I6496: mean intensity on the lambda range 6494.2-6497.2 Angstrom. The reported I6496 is 19.3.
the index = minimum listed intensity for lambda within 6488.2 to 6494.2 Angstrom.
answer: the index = 18.36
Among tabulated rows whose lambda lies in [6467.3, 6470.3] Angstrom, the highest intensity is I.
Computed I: 18.75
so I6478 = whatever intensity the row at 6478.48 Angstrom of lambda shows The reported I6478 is 17.86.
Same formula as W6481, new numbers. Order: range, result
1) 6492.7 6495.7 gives 19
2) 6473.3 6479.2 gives 17.9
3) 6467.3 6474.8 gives 18.4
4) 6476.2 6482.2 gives 17.9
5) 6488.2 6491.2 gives 18.4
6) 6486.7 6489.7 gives 18.3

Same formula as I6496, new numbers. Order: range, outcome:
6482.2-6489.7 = 18.2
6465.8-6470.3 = 18.7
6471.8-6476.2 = 18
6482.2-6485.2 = 18.2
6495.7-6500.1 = 19.9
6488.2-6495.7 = 18.7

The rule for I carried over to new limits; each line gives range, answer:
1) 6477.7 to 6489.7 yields 18.36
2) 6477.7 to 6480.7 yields 17.93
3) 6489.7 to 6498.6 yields 19.93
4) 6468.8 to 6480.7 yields 18.55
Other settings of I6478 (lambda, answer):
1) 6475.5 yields 17.88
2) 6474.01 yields 17.99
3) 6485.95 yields 18.25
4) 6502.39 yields 21.15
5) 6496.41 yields 19.51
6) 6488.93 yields 18.36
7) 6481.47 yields 18.02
